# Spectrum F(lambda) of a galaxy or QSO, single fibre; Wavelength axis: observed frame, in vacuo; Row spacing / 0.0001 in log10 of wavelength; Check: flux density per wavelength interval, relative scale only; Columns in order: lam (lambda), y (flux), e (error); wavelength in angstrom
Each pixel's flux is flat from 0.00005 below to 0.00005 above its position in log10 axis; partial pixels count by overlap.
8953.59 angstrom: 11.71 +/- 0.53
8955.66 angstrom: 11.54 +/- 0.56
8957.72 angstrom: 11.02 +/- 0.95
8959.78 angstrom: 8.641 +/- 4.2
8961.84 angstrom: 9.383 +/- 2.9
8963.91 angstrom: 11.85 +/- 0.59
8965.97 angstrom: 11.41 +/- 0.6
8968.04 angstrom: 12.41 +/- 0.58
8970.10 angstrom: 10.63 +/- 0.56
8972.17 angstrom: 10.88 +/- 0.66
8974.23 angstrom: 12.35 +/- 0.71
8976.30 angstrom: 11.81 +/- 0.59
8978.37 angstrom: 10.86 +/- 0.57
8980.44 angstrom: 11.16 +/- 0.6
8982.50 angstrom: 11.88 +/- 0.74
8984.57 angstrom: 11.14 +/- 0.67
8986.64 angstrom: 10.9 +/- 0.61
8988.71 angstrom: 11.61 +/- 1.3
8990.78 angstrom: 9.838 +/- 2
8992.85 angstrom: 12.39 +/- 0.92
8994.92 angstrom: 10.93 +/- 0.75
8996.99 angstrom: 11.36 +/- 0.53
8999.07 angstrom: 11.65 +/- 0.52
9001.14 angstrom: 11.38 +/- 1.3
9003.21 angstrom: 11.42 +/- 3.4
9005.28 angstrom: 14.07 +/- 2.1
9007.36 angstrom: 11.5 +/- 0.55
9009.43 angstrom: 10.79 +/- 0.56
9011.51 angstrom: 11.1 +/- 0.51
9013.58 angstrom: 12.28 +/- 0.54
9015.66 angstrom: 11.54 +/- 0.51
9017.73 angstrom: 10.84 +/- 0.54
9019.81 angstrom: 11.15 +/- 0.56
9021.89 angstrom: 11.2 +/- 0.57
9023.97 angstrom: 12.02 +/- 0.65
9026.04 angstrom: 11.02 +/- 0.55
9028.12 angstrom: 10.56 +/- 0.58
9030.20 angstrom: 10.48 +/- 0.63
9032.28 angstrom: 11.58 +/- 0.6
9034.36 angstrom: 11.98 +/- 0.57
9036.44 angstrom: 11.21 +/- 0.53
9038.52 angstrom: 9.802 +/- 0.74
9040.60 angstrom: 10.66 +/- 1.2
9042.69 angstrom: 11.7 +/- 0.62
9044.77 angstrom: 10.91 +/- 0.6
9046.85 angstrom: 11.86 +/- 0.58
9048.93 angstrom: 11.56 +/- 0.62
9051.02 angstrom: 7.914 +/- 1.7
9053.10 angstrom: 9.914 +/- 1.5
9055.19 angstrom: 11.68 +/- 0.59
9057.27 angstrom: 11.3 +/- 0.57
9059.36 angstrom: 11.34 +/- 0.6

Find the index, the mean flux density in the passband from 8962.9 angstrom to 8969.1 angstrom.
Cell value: 11.9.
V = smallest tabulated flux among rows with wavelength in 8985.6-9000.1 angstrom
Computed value 9.838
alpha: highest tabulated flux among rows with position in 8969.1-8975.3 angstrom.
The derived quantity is 12.35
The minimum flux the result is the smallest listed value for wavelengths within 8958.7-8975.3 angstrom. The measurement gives 8.641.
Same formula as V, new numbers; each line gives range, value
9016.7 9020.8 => 10.84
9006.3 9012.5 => 10.79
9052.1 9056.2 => 9.914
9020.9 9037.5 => 10.48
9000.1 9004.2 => 11.38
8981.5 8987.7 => 10.9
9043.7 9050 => 10.91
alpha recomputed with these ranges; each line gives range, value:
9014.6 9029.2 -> 12.02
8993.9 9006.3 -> 14.07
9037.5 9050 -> 11.86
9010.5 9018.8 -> 12.28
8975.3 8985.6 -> 11.88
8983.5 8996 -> 12.39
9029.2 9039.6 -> 11.98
